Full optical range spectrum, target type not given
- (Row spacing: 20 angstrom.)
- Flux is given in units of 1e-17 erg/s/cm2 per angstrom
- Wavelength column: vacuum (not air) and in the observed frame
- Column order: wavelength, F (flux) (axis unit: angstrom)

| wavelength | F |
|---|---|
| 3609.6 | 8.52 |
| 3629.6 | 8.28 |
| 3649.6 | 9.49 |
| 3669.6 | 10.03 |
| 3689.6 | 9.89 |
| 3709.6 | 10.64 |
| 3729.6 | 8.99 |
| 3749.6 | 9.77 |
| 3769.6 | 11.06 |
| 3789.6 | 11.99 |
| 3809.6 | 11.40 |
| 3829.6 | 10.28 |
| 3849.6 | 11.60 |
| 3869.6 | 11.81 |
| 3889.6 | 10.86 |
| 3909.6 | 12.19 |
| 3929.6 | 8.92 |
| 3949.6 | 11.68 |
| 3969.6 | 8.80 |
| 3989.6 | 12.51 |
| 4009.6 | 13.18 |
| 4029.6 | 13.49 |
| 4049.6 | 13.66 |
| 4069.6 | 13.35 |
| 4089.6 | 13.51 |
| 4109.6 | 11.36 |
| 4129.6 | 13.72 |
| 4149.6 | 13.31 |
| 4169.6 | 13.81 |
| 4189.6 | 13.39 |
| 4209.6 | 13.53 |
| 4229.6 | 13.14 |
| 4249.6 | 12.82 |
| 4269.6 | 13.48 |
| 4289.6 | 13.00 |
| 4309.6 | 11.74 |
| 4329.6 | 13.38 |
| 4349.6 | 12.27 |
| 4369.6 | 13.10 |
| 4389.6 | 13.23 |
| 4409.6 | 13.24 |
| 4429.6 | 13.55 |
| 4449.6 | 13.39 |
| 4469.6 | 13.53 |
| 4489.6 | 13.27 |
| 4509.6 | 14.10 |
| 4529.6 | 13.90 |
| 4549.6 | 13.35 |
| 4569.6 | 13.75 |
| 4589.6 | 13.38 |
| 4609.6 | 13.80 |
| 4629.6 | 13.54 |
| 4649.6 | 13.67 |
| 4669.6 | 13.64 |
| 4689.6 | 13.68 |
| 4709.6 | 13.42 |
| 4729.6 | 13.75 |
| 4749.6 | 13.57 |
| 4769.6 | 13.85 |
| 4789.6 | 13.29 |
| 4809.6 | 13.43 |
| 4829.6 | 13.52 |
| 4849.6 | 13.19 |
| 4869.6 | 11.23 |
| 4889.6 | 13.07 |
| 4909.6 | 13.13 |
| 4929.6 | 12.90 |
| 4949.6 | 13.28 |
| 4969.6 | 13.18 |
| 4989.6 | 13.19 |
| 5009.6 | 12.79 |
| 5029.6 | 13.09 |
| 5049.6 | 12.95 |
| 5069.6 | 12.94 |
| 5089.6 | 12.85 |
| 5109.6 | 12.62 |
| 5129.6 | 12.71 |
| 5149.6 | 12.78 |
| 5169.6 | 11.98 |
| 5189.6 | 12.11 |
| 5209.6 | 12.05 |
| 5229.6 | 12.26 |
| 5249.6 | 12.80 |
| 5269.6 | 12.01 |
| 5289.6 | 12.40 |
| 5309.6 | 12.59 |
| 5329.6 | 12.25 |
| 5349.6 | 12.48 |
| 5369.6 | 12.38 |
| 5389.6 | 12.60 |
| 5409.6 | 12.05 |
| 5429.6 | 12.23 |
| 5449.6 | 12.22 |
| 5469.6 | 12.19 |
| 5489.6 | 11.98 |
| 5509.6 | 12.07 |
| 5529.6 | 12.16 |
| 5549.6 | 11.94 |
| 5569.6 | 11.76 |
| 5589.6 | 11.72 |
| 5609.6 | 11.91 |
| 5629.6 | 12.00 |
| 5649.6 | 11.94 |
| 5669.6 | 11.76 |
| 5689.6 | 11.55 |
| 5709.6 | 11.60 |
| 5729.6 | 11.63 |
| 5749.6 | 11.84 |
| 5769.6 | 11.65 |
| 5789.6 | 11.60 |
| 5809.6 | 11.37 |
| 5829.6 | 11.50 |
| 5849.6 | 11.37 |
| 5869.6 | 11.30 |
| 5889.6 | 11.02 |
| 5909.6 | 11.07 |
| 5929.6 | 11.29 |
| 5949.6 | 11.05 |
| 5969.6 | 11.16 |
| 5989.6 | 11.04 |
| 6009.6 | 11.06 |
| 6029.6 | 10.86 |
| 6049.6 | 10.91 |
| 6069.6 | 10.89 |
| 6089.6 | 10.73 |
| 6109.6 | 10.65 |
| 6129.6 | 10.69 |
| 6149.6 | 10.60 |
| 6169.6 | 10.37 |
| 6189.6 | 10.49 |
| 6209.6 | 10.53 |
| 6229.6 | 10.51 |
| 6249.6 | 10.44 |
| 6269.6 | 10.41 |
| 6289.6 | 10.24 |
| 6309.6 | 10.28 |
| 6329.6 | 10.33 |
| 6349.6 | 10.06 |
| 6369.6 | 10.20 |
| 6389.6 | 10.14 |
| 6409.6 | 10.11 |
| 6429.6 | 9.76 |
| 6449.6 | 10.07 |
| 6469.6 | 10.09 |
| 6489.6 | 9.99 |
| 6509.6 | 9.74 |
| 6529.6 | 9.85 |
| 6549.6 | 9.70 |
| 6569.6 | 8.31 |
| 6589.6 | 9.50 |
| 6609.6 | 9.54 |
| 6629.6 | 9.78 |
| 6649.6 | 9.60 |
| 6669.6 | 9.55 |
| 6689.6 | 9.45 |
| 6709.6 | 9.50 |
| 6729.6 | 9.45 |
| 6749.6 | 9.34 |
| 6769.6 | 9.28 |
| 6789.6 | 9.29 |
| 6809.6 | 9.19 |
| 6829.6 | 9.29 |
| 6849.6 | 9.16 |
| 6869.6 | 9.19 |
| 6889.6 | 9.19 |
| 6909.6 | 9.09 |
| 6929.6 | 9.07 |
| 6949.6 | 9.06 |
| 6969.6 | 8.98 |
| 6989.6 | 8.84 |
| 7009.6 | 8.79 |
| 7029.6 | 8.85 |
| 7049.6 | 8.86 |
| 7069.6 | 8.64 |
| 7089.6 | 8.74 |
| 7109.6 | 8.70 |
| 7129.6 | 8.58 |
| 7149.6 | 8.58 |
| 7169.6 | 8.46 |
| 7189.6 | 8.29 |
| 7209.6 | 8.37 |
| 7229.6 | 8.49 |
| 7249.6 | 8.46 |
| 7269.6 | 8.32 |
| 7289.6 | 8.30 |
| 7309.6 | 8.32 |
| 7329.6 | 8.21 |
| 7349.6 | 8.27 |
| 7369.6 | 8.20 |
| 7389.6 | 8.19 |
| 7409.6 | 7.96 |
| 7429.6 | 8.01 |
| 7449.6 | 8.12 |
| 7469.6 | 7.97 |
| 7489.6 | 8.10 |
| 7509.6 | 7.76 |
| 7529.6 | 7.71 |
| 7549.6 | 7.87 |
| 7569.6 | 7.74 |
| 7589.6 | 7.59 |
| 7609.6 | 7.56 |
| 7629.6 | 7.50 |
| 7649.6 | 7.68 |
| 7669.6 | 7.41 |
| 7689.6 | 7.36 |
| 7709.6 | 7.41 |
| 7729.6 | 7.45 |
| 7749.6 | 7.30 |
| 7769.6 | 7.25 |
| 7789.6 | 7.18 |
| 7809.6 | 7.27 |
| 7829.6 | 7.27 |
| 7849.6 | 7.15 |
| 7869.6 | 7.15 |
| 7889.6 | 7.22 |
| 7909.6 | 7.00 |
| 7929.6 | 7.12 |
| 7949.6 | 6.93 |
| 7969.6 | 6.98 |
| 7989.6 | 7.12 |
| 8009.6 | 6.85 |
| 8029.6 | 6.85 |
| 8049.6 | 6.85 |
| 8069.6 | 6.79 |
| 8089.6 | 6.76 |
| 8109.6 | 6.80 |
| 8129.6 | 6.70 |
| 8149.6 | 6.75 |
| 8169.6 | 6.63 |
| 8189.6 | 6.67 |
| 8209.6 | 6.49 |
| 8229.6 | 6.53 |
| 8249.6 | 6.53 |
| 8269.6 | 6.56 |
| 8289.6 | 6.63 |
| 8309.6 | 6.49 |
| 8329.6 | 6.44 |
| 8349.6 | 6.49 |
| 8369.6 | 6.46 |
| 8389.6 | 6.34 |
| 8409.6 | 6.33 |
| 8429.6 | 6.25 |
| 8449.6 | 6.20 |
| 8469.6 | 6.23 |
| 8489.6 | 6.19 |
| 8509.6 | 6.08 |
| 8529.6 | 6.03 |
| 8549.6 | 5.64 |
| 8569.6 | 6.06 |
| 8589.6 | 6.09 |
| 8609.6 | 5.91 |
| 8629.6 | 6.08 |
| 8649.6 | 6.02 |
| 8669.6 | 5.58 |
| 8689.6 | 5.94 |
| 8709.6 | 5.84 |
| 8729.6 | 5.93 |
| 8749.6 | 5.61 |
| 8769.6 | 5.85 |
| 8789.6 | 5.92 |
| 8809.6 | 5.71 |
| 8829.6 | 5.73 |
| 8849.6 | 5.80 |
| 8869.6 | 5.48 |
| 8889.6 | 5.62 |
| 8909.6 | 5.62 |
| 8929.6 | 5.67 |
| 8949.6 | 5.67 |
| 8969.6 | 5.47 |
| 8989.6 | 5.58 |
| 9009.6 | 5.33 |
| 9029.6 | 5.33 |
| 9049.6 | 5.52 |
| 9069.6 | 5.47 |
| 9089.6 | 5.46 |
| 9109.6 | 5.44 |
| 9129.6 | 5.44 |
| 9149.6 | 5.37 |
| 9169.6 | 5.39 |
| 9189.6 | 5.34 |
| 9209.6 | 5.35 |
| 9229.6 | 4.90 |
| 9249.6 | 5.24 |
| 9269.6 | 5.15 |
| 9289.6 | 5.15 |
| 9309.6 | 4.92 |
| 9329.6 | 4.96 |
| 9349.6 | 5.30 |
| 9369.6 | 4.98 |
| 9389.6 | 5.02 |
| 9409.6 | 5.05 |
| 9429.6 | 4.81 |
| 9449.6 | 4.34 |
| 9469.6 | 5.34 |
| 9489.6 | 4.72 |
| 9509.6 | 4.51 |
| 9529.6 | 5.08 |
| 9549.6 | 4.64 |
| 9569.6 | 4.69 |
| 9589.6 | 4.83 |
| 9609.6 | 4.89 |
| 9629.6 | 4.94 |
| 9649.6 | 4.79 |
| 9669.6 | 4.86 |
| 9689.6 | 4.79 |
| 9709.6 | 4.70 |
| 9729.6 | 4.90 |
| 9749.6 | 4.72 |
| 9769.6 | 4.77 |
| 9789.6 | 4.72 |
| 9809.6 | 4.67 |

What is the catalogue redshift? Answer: 0.00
